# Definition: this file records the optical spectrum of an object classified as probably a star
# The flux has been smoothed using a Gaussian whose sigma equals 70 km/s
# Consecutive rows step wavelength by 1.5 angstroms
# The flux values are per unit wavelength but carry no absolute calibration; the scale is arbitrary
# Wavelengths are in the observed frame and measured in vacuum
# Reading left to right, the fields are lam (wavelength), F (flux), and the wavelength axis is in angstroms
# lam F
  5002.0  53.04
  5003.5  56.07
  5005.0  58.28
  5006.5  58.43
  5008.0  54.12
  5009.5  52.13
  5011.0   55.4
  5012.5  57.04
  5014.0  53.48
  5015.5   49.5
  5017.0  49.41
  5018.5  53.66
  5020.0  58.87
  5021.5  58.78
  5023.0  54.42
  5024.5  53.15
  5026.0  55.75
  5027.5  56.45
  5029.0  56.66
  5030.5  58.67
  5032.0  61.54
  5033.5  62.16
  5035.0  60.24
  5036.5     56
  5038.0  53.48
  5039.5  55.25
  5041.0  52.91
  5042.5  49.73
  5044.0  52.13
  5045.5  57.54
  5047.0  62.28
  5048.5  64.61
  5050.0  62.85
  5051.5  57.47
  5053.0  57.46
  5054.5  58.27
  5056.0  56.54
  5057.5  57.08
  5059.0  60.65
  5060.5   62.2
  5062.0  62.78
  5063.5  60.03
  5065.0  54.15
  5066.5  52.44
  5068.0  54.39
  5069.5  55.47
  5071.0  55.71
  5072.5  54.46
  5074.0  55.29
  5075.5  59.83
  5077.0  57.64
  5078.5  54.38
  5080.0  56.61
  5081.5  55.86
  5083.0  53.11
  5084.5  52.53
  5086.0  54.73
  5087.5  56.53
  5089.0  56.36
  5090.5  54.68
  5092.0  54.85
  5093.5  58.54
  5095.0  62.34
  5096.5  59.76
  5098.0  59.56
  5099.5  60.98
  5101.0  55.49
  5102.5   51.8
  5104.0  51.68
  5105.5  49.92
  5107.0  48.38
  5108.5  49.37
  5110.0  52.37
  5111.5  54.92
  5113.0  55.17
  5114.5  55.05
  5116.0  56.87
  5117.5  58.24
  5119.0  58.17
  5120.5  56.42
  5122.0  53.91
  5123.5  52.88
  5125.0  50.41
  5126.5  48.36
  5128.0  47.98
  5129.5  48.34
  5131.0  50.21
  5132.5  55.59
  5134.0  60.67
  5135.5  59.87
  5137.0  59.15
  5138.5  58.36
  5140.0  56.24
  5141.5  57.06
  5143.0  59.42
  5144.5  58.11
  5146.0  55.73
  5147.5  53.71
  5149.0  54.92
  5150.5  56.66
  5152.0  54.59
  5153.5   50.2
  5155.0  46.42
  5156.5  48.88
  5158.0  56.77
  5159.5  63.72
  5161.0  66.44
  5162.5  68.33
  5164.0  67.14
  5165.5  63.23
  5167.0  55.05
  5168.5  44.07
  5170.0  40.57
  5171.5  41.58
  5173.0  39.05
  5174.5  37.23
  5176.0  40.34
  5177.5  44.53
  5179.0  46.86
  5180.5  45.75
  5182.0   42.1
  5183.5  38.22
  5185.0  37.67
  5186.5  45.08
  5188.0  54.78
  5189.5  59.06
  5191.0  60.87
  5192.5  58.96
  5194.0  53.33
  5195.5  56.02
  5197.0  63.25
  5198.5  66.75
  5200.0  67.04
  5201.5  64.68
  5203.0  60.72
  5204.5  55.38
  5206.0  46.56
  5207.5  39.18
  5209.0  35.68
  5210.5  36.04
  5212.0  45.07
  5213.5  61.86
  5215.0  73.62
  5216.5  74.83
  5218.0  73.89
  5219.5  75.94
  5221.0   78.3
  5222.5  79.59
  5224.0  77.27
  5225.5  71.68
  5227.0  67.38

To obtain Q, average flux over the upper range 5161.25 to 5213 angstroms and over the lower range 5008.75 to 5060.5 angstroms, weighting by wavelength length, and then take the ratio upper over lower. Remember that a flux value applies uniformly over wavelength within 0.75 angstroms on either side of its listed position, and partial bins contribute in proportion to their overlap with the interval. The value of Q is 0.90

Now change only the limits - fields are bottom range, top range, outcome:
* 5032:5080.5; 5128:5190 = 0.91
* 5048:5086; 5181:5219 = 0.96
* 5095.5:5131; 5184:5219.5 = 1.05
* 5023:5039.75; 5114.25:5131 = 0.93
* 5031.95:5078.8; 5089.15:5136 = 0.95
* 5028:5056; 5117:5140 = 0.95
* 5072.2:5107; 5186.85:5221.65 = 1.06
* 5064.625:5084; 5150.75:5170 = 1.02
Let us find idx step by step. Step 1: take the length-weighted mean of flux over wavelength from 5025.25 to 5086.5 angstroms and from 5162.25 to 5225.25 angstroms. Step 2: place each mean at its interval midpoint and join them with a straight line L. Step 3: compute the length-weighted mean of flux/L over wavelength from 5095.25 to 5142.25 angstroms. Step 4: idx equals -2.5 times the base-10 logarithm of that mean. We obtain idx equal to 0.03 mag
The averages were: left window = 57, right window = 55.2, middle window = 54.7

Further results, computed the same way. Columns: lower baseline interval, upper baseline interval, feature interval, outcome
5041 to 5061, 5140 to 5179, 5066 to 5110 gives 0.02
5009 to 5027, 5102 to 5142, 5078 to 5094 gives -0.02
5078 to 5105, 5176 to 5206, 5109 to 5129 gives 0.03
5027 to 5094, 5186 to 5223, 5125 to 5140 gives 0.08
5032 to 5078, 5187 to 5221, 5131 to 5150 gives 0.02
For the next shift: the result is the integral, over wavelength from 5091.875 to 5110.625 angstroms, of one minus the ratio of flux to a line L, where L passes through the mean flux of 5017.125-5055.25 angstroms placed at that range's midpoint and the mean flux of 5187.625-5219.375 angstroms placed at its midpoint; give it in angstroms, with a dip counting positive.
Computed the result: 0.8 angstroms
